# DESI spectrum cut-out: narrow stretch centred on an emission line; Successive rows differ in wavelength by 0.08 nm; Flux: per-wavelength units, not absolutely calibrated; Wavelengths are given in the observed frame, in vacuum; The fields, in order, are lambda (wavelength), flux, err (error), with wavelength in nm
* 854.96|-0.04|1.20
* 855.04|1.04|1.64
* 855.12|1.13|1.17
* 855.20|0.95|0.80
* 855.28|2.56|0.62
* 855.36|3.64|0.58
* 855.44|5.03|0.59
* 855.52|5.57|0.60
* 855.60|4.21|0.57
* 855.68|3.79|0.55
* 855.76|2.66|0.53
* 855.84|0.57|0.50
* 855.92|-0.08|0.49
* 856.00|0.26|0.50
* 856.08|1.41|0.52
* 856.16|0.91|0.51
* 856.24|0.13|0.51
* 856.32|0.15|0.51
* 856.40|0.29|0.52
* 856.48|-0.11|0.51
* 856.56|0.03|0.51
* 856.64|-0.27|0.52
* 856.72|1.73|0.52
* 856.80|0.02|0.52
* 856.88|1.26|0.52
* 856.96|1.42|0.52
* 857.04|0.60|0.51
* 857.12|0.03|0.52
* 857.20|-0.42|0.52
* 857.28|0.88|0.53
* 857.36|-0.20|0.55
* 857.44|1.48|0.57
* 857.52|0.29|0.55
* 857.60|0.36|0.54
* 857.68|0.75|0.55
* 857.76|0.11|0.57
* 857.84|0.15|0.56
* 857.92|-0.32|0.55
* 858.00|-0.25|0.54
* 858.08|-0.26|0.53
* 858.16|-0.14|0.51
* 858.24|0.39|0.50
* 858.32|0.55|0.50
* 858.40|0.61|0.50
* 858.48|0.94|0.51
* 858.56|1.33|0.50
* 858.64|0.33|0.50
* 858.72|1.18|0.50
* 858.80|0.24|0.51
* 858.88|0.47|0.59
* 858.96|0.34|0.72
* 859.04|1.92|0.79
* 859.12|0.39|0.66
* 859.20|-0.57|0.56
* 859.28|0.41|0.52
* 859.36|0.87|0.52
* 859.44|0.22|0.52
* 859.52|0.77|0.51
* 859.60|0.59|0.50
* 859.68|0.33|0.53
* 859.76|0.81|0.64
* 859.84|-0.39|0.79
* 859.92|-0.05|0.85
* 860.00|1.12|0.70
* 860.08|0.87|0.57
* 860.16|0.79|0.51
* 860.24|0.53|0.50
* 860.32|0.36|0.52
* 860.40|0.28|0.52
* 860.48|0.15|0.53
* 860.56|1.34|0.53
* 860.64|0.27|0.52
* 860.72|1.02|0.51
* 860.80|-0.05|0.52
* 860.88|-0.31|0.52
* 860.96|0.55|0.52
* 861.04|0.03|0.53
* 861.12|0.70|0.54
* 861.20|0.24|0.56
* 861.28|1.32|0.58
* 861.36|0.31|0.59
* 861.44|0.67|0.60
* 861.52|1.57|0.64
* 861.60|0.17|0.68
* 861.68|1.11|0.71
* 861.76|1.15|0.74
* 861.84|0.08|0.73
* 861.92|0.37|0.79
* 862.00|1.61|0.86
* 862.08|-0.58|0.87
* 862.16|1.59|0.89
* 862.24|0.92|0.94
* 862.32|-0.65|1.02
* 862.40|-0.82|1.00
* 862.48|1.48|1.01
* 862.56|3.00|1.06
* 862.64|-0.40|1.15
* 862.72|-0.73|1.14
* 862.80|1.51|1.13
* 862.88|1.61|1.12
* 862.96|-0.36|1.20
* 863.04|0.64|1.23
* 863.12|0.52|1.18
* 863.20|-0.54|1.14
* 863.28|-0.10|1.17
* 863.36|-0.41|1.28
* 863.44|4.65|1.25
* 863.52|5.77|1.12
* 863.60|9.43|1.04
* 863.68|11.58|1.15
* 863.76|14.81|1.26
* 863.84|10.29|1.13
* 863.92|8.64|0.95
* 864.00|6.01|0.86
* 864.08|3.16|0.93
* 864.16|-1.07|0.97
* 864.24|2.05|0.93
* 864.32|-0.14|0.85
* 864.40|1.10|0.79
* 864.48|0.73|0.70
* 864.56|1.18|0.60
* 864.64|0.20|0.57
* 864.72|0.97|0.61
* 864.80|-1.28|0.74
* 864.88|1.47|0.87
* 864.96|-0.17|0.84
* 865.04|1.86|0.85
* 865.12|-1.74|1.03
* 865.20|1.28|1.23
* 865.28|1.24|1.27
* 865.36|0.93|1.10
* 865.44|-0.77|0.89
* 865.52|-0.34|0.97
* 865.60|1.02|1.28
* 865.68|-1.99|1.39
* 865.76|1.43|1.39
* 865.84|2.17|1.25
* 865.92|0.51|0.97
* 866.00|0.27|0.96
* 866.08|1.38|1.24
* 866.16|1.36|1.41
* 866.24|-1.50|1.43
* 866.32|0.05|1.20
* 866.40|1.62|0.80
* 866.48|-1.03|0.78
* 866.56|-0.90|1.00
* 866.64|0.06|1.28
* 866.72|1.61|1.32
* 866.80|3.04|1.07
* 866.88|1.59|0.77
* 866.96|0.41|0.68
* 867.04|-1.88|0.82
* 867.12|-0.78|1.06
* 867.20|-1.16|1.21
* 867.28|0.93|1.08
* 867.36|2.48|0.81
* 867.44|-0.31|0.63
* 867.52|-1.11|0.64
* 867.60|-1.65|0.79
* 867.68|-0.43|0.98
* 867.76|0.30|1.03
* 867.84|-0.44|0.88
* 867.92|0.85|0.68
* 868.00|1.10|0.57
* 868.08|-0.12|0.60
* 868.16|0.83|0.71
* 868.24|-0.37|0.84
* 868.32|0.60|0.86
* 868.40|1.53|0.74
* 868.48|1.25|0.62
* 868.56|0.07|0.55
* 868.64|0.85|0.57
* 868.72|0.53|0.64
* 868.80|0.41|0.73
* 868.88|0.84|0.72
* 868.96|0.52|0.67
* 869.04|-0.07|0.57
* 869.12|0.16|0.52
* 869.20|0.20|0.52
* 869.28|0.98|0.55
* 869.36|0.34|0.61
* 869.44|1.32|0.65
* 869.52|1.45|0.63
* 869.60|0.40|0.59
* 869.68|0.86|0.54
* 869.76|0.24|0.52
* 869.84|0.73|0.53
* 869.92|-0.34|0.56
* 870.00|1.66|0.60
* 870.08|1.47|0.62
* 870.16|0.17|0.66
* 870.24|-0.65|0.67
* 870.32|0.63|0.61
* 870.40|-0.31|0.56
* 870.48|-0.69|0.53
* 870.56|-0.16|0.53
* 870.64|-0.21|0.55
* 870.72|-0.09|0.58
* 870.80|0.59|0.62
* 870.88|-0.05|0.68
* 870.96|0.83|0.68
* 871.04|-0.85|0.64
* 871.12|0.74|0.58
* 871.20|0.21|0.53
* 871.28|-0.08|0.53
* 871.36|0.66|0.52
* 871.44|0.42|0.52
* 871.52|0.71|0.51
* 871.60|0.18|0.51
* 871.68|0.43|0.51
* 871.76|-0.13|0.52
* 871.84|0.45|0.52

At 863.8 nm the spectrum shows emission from [O III] 5007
